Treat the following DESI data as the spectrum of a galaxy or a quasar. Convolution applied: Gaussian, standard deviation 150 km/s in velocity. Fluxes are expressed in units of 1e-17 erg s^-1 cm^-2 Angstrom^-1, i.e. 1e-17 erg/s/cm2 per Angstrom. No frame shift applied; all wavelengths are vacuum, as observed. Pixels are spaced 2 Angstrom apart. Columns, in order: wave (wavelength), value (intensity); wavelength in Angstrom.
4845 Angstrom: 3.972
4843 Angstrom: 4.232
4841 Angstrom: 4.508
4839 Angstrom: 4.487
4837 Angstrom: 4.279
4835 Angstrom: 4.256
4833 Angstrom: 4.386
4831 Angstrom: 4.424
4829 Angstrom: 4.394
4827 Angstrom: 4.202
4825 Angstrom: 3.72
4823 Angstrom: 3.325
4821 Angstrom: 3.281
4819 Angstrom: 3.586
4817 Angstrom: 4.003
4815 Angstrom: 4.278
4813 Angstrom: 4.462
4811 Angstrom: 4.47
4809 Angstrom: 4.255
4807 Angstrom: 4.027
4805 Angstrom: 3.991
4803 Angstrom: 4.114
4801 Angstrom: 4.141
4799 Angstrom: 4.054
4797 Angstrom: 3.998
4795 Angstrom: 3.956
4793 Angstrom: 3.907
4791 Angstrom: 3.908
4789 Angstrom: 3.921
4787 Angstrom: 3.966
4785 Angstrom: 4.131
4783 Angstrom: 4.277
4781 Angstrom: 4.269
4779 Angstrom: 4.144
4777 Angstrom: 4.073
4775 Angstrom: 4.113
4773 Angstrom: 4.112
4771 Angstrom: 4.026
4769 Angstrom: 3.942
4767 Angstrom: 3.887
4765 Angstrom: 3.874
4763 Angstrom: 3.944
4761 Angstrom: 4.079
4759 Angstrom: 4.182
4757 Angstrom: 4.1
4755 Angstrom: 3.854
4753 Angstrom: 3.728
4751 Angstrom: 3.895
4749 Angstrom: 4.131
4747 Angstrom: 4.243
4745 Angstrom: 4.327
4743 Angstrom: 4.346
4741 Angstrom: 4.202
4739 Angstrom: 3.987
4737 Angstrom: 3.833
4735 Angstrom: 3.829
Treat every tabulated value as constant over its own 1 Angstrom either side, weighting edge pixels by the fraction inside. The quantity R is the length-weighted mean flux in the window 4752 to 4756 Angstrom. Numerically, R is 3.79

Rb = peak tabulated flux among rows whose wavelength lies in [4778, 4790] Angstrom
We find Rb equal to 4.277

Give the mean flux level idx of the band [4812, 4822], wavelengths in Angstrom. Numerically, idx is 3.92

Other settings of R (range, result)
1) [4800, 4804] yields 4.13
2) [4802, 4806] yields 4.05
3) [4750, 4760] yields 3.95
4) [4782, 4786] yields 4.2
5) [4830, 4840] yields 4.37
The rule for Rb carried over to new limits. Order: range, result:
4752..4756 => 3.854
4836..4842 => 4.508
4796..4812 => 4.47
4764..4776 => 4.113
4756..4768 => 4.182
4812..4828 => 4.462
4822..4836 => 4.424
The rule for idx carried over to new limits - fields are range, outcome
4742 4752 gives 4.19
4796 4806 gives 4.06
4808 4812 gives 4.36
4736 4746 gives 4.14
